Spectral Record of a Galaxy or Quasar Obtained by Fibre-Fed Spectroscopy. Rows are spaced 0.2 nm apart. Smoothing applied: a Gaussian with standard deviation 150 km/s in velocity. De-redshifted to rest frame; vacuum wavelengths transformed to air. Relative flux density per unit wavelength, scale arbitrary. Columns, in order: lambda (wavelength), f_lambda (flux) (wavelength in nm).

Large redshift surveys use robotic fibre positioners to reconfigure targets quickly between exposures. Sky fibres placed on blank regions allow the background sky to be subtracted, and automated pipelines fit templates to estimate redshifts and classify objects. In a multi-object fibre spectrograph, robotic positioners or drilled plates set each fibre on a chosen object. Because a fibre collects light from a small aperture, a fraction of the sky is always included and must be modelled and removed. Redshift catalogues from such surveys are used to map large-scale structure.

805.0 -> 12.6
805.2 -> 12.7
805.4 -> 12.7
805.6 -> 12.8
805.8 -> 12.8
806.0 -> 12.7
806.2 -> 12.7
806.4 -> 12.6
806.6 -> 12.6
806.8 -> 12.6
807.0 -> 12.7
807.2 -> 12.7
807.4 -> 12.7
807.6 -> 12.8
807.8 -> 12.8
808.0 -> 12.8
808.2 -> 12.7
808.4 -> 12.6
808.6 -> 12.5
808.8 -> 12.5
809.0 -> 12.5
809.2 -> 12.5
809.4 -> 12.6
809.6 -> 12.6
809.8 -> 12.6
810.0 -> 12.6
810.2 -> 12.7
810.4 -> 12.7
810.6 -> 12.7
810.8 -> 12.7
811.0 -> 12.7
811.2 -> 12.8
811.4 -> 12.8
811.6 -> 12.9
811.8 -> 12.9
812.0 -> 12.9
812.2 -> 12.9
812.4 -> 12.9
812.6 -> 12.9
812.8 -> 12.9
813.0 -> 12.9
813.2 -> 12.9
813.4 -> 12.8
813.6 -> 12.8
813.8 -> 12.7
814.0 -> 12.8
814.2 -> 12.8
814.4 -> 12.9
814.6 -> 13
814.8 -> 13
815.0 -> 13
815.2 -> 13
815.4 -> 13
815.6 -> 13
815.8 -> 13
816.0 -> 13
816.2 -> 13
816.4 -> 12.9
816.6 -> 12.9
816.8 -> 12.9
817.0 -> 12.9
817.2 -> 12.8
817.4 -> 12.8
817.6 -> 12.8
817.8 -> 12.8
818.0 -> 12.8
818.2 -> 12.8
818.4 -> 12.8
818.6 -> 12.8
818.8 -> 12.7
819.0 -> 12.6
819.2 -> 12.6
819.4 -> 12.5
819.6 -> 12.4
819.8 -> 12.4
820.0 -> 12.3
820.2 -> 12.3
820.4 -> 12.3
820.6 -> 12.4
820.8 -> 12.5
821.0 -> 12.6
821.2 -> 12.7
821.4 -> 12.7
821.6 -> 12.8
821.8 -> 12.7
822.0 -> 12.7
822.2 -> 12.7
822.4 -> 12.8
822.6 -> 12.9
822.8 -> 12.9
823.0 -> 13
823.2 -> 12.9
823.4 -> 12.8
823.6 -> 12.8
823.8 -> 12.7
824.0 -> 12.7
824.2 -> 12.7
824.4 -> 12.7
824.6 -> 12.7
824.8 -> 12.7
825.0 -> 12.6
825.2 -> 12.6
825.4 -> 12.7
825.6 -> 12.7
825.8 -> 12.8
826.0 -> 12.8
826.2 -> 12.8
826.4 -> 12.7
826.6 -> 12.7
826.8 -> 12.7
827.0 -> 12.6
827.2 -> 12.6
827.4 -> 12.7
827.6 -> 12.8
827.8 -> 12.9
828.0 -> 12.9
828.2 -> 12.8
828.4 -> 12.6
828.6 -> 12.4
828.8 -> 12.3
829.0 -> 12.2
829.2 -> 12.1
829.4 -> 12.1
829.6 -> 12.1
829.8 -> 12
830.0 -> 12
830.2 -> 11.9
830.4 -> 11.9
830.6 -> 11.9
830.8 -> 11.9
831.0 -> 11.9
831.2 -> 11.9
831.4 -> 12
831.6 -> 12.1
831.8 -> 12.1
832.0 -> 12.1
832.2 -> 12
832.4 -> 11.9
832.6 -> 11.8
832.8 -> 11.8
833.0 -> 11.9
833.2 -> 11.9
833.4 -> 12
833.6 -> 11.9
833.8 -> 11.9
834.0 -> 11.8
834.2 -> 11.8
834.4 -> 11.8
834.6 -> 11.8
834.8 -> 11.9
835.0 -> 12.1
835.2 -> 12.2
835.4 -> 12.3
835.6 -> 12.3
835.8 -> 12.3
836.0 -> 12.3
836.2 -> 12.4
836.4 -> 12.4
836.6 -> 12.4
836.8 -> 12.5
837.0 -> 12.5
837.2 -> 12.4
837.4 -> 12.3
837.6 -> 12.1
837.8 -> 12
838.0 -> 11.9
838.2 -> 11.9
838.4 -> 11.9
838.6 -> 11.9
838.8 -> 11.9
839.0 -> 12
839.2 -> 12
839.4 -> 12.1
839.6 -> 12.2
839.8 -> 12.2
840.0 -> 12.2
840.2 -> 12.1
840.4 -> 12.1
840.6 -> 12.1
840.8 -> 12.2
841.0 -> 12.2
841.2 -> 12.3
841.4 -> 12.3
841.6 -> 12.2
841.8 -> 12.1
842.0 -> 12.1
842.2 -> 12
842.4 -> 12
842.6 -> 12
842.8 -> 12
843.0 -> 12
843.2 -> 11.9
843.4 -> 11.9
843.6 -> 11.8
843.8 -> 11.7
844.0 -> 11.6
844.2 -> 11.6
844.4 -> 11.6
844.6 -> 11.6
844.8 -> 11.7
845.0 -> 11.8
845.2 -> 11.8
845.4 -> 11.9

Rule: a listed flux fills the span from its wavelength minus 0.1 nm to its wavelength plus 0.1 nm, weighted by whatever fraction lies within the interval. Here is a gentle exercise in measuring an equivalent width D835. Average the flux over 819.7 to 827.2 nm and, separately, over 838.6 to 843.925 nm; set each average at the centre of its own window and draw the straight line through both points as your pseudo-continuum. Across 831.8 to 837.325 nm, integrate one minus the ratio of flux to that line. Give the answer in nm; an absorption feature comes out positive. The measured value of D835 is 0.089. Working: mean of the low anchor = 12.7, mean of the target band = 12.1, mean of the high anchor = 12.1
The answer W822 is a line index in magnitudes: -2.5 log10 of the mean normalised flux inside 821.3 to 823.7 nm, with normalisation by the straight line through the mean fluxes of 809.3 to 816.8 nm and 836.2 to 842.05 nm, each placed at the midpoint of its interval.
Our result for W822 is -0.02 mag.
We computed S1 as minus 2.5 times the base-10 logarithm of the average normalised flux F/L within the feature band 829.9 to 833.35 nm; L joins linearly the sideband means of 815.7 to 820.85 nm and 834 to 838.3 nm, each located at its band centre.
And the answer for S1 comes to 0.03 mag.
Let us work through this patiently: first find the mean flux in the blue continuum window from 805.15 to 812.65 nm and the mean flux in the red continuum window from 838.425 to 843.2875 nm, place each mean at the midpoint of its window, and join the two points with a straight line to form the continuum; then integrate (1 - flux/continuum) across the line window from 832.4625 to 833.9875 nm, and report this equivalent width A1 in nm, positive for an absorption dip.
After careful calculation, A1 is 0.04 nm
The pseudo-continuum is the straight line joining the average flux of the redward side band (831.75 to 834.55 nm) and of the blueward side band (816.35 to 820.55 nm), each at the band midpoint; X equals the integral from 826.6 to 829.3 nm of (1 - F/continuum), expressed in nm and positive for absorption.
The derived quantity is -0.09 nm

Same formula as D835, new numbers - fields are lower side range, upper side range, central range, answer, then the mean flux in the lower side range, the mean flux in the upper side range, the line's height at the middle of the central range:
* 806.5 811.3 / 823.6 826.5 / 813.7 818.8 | -0.08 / 12.7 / 12.7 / 12.7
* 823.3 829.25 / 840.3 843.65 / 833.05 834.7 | 0.07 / 12.7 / 12.1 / 12.4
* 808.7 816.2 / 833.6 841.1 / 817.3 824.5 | -0.06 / 12.8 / 12.1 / 12.6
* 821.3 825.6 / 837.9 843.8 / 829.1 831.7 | 0.10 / 12.8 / 12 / 12.5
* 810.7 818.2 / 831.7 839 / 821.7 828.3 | -0.15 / 12.9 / 12.1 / 12.5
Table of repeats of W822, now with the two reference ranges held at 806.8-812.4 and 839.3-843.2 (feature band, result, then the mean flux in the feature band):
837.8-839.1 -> 0.022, 11.9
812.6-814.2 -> -0.017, 12.8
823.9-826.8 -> -0.025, 12.7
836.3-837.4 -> -0.020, 12.4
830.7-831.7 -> 0.031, 12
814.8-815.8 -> -0.034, 13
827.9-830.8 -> 0.011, 12.2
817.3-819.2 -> -0.018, 12.8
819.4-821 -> 0.010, 12.4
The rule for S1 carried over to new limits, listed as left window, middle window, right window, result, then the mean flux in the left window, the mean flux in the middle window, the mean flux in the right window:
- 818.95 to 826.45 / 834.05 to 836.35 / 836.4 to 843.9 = 0.013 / 12.7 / 12.1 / 12.1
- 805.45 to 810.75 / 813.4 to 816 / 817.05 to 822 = -0.023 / 12.7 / 12.9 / 12.6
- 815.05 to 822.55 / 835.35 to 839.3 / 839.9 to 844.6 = -0.003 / 12.7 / 12.2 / 12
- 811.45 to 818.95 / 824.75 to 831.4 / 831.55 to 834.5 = -0.021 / 12.9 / 12.4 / 11.9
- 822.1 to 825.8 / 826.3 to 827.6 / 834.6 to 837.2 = -0.003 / 12.8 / 12.7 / 12.3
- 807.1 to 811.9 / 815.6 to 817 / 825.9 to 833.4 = -0.035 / 12.7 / 13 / 12.3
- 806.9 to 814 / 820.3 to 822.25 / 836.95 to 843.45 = -0.009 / 12.7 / 12.6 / 12.1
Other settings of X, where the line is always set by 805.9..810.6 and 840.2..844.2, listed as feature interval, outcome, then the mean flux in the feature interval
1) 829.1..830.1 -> 0.02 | 12.1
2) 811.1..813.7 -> -0.06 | 12.9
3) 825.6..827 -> -0.05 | 12.7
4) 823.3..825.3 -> -0.06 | 12.7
